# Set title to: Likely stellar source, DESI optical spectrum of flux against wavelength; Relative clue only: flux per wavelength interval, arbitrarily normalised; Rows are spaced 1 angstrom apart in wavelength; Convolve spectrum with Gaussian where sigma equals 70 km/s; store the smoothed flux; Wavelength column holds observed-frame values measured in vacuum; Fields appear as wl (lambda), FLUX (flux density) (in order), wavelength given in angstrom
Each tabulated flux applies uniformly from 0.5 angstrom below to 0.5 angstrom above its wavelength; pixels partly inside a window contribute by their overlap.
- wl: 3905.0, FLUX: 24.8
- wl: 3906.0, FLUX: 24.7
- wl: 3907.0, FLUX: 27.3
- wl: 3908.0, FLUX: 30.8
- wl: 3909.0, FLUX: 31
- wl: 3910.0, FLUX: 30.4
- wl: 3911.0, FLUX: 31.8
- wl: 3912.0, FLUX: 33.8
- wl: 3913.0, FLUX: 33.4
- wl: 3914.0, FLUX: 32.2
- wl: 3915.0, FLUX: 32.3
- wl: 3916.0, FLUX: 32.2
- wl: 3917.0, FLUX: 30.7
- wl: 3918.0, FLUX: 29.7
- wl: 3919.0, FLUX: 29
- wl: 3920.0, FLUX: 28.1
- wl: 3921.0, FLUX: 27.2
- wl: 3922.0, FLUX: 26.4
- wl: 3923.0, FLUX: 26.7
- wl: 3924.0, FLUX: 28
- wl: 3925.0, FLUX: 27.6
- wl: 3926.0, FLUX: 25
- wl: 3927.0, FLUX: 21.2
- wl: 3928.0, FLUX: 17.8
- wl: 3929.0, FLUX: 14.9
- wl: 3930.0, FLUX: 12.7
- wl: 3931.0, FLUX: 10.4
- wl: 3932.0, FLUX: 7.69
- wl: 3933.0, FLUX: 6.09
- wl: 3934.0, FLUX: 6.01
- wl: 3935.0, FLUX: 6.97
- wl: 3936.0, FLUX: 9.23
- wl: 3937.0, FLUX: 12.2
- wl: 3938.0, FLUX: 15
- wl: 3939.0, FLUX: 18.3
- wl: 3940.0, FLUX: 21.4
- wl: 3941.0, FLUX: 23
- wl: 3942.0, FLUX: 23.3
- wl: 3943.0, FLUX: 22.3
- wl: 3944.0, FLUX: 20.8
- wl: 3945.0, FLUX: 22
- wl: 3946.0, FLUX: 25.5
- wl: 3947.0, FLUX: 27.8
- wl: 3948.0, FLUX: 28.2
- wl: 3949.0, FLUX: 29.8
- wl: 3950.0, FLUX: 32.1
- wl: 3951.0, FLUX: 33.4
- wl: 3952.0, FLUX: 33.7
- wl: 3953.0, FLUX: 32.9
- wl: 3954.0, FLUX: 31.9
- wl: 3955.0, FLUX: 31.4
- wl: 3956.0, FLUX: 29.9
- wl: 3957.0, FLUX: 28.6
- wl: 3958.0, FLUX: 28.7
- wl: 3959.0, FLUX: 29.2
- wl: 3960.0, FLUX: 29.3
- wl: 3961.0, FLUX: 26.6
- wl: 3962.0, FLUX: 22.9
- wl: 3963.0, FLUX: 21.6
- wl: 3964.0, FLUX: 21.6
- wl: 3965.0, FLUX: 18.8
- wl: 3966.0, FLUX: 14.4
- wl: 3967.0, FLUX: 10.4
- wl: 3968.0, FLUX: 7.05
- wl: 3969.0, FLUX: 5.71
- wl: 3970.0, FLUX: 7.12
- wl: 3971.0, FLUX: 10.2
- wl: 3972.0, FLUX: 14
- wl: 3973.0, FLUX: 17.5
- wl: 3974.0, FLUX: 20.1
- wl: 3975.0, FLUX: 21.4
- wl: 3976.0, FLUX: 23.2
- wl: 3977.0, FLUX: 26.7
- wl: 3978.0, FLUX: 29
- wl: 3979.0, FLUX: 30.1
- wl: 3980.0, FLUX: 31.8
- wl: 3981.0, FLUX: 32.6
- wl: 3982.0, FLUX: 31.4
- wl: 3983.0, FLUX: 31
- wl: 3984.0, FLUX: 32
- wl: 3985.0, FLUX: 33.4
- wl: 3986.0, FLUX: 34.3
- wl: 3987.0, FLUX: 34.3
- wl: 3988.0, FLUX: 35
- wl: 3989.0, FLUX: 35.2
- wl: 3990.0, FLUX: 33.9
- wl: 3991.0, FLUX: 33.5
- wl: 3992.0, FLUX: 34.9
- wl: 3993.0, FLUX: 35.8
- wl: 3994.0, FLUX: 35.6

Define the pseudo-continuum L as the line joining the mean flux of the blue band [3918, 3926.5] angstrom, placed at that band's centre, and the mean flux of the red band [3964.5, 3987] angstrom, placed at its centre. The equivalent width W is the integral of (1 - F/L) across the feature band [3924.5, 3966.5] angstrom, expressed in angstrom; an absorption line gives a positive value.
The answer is 4.9 angstrom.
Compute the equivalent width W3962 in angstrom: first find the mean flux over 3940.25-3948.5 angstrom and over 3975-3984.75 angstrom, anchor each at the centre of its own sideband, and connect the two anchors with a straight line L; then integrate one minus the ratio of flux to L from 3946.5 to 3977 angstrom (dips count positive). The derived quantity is 3.7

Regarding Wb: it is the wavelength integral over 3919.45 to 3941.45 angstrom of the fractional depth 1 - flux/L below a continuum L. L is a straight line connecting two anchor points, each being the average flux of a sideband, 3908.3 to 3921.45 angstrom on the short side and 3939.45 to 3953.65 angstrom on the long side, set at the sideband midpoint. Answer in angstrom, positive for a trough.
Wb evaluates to 8.53 angstrom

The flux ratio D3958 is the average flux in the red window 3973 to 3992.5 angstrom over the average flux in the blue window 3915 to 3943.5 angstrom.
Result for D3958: 1.5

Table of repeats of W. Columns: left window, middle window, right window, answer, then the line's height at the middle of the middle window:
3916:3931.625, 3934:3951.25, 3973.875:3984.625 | 2.9 angstrom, 25.4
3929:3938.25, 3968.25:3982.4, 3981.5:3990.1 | 3.9 angstrom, 28.6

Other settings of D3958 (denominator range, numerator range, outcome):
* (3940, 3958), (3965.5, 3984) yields 0.74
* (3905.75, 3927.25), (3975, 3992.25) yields 1.08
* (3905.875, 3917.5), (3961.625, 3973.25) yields 0.45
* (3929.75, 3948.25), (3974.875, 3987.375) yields 1.82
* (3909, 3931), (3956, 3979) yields 0.75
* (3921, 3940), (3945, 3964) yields 1.72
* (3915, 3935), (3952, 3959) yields 1.44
